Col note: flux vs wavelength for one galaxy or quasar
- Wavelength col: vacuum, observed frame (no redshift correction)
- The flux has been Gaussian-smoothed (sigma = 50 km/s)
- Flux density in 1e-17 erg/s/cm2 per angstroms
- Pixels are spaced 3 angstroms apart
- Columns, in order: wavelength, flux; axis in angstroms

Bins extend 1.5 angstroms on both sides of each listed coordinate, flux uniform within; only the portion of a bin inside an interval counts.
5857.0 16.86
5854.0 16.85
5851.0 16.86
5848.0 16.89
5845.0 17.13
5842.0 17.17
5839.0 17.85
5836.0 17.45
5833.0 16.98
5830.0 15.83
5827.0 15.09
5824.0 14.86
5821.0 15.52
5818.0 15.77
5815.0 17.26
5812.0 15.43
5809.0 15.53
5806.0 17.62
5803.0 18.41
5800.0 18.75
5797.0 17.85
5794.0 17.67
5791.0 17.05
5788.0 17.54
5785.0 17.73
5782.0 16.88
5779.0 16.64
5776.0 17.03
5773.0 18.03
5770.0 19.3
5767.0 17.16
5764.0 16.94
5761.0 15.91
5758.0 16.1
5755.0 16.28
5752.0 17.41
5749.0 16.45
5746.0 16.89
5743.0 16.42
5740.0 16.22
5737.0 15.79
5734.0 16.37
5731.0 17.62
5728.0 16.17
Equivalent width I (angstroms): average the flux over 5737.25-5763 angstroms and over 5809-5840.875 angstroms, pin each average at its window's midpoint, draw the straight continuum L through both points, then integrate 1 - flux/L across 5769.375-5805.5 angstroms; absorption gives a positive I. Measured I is -3.1 angstroms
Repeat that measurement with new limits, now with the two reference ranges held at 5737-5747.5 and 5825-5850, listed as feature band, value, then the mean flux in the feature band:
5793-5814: -0.9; 17.3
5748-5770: -0.4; 16.8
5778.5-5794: -0.6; 17.3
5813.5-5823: 0.3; 16.1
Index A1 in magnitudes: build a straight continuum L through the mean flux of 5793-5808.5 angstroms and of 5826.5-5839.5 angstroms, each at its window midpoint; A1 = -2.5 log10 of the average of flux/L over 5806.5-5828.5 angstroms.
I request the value 0.102 mag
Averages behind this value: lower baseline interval 17.9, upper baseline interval 16.7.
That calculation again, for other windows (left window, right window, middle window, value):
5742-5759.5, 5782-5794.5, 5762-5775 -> -0.05 mag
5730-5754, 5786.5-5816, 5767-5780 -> -0.05 mag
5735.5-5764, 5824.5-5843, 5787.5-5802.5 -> -0.08 mag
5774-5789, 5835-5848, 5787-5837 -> 0.03 mag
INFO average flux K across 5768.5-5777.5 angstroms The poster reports 18.1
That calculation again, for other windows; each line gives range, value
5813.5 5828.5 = 15.7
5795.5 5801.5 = 18.3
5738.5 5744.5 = 16.3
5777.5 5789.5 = 17.2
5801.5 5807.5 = 18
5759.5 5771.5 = 17.3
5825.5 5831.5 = 15.5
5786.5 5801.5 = 17.8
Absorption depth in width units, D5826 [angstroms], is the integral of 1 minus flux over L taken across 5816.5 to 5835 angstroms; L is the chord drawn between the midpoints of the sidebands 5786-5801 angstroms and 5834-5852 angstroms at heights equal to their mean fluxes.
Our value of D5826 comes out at 1.8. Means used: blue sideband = 17.7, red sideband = 17.2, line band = 15.7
